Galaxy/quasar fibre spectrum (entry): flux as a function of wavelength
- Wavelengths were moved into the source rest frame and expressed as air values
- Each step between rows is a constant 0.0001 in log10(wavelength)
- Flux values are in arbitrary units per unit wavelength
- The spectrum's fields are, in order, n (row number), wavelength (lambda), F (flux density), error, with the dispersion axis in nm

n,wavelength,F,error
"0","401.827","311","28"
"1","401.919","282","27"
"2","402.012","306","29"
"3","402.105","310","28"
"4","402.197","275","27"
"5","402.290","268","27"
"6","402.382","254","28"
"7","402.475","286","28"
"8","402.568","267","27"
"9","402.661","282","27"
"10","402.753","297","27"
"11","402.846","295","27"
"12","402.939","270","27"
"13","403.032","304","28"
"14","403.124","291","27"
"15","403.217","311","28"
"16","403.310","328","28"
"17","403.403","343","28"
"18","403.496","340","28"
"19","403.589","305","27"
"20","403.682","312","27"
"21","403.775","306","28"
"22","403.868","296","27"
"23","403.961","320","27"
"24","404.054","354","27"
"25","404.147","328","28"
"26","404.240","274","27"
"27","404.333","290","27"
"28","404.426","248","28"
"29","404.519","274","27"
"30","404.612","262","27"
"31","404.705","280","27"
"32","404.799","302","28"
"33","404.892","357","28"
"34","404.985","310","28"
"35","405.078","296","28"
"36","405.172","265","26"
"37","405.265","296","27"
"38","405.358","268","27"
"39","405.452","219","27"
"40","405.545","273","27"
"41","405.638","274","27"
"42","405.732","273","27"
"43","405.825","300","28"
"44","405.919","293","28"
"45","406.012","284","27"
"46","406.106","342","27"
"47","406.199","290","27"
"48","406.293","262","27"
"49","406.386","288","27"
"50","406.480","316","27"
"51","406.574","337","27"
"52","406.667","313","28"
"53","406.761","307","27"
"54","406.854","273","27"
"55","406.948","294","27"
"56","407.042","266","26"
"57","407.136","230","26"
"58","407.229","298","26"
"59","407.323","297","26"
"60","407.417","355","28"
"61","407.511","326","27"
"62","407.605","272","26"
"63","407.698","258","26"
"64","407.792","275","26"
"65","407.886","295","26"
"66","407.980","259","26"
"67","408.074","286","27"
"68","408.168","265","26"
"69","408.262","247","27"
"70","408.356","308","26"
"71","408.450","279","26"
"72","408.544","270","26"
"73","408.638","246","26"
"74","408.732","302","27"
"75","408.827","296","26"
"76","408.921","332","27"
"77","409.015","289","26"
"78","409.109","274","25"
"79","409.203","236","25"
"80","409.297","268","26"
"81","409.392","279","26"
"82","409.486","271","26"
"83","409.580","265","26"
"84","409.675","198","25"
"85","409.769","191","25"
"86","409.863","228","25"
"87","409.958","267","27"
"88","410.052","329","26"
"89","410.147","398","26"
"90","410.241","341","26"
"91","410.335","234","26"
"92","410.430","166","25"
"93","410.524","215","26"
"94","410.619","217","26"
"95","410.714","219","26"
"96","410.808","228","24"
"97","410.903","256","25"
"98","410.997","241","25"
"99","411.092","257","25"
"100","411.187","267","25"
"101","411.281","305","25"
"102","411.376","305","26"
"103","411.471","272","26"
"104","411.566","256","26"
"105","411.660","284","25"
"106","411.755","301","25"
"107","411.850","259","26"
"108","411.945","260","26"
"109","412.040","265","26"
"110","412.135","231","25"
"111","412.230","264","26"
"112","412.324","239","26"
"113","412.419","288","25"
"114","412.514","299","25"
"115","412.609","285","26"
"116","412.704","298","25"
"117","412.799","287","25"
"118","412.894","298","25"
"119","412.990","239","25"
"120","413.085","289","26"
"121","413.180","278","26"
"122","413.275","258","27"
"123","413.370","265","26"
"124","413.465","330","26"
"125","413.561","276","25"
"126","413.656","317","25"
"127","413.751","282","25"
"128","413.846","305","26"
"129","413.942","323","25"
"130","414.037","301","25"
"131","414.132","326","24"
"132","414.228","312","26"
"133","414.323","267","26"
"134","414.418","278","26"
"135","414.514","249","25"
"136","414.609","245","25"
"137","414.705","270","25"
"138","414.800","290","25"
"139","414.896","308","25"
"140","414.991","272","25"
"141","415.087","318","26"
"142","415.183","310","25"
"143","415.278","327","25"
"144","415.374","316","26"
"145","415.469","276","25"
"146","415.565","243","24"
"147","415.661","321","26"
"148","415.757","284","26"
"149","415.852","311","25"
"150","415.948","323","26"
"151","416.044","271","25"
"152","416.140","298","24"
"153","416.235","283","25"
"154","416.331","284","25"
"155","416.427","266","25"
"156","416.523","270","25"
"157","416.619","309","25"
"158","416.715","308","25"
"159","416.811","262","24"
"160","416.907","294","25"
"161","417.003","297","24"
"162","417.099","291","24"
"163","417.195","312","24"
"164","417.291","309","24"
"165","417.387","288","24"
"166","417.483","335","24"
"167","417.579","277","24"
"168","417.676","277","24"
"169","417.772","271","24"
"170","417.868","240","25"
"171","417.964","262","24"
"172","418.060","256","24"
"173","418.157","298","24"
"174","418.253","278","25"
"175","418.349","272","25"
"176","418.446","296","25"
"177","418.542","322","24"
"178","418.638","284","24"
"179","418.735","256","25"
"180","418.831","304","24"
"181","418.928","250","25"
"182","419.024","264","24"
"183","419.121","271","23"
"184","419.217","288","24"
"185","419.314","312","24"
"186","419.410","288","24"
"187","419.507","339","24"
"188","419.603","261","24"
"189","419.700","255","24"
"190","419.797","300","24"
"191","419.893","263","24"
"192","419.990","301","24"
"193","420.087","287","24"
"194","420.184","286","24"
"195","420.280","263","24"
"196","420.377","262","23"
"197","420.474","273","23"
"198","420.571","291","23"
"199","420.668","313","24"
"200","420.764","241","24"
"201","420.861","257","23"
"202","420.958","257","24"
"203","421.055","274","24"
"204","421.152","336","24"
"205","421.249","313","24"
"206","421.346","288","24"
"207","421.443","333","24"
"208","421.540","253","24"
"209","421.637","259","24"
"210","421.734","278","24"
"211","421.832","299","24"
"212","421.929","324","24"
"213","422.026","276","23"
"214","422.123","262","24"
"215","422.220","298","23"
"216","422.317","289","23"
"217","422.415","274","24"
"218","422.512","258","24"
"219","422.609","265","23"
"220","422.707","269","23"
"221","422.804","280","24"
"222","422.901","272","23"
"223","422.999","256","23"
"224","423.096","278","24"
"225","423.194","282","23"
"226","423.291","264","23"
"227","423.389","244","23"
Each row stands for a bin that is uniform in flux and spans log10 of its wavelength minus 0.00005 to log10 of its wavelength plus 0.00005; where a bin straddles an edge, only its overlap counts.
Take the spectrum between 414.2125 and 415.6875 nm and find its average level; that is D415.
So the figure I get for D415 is 287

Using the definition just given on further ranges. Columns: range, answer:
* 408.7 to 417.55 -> 280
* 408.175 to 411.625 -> 265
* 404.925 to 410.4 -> 283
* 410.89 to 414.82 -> 279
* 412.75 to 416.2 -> 291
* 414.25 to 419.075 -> 286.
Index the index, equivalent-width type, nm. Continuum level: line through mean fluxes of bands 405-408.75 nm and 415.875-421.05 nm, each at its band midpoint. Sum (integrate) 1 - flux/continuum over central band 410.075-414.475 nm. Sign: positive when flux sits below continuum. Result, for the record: 0.13 nm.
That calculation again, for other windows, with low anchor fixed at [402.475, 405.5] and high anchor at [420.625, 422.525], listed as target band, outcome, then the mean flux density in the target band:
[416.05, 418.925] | 0.02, 285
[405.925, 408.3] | 0.04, 290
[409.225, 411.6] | 0.27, 259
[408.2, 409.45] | 0.06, 279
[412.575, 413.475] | 0.03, 281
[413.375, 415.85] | -0.04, 294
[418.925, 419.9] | 0.01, 283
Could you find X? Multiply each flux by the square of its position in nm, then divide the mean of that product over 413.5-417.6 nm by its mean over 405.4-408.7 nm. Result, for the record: 1.07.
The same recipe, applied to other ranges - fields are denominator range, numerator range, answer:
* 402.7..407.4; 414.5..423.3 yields 1.03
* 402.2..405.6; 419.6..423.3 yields 1.04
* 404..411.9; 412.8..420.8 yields 1.07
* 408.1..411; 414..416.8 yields 1.13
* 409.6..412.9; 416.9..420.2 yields 1.12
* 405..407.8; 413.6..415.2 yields 1.05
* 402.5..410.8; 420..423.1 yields 1.06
